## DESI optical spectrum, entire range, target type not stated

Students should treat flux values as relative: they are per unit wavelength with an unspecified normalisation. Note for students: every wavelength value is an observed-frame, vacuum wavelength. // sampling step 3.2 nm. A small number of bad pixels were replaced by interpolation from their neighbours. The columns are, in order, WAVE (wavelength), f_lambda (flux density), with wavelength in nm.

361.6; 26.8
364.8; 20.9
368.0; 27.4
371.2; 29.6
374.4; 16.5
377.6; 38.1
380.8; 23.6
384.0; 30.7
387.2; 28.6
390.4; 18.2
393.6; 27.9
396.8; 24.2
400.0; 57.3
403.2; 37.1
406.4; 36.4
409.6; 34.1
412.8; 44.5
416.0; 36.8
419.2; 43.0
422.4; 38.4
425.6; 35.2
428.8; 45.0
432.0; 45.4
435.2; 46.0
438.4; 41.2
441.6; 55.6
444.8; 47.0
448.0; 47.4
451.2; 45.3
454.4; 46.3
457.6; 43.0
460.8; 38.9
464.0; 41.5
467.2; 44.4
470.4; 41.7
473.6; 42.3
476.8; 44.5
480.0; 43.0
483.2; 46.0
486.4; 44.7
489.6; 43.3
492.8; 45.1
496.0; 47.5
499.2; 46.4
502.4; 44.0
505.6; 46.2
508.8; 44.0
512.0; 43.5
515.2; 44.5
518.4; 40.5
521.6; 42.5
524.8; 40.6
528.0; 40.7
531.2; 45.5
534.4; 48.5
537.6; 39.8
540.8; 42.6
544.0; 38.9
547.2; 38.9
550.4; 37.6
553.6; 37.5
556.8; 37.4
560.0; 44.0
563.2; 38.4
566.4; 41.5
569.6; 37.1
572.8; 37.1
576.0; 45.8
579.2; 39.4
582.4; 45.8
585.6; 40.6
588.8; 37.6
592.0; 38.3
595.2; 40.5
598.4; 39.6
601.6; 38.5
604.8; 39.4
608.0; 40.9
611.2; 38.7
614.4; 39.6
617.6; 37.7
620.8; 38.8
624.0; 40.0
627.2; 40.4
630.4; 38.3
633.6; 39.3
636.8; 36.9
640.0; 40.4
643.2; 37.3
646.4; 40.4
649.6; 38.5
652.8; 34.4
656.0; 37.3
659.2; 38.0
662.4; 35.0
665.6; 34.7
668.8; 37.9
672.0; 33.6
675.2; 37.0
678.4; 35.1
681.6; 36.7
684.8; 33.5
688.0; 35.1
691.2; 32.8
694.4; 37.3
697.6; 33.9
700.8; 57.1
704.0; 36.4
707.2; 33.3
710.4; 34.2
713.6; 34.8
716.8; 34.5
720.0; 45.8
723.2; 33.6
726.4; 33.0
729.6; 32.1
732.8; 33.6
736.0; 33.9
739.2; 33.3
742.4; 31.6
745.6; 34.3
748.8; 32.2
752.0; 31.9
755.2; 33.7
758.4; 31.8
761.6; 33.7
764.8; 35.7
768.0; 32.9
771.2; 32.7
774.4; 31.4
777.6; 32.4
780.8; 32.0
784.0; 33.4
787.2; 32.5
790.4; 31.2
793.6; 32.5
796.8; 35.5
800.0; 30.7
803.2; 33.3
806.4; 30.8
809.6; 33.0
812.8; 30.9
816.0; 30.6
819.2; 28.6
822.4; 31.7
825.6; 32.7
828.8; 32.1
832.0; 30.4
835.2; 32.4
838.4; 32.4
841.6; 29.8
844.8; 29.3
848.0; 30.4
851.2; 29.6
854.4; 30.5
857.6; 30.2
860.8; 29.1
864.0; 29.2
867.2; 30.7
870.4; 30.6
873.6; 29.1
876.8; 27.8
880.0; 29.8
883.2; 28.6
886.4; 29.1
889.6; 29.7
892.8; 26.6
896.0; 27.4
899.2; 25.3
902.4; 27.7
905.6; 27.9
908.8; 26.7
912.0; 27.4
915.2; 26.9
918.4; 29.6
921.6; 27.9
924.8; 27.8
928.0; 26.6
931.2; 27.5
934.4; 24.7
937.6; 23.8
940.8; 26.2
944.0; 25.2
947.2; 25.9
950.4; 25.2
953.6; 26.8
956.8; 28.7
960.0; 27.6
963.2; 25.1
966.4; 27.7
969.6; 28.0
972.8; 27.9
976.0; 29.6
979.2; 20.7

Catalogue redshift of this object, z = 0.070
